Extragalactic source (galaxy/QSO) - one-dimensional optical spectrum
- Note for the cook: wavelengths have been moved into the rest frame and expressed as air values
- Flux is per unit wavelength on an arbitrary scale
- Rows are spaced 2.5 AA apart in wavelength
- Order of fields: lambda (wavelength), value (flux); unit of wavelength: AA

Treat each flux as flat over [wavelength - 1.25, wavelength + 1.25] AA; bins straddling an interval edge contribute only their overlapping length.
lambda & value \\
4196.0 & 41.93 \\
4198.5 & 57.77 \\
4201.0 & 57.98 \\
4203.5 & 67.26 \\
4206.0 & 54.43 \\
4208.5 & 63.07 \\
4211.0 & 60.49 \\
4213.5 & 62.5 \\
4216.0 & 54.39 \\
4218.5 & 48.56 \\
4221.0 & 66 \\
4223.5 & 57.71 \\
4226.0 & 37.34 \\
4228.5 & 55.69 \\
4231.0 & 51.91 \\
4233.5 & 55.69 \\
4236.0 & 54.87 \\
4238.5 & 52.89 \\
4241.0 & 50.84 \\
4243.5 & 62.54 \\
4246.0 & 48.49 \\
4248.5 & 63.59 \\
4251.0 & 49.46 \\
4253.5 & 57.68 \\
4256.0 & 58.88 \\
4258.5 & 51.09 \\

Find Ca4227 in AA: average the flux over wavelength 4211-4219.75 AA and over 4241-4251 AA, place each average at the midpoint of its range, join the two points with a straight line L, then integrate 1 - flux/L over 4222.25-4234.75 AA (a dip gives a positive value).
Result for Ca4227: 1.0 AA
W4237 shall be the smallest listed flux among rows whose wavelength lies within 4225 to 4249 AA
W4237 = 37.34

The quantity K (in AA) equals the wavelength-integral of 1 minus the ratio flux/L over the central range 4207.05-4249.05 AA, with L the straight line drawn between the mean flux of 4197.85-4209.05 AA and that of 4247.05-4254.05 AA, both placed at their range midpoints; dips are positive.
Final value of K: 2.0 AA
